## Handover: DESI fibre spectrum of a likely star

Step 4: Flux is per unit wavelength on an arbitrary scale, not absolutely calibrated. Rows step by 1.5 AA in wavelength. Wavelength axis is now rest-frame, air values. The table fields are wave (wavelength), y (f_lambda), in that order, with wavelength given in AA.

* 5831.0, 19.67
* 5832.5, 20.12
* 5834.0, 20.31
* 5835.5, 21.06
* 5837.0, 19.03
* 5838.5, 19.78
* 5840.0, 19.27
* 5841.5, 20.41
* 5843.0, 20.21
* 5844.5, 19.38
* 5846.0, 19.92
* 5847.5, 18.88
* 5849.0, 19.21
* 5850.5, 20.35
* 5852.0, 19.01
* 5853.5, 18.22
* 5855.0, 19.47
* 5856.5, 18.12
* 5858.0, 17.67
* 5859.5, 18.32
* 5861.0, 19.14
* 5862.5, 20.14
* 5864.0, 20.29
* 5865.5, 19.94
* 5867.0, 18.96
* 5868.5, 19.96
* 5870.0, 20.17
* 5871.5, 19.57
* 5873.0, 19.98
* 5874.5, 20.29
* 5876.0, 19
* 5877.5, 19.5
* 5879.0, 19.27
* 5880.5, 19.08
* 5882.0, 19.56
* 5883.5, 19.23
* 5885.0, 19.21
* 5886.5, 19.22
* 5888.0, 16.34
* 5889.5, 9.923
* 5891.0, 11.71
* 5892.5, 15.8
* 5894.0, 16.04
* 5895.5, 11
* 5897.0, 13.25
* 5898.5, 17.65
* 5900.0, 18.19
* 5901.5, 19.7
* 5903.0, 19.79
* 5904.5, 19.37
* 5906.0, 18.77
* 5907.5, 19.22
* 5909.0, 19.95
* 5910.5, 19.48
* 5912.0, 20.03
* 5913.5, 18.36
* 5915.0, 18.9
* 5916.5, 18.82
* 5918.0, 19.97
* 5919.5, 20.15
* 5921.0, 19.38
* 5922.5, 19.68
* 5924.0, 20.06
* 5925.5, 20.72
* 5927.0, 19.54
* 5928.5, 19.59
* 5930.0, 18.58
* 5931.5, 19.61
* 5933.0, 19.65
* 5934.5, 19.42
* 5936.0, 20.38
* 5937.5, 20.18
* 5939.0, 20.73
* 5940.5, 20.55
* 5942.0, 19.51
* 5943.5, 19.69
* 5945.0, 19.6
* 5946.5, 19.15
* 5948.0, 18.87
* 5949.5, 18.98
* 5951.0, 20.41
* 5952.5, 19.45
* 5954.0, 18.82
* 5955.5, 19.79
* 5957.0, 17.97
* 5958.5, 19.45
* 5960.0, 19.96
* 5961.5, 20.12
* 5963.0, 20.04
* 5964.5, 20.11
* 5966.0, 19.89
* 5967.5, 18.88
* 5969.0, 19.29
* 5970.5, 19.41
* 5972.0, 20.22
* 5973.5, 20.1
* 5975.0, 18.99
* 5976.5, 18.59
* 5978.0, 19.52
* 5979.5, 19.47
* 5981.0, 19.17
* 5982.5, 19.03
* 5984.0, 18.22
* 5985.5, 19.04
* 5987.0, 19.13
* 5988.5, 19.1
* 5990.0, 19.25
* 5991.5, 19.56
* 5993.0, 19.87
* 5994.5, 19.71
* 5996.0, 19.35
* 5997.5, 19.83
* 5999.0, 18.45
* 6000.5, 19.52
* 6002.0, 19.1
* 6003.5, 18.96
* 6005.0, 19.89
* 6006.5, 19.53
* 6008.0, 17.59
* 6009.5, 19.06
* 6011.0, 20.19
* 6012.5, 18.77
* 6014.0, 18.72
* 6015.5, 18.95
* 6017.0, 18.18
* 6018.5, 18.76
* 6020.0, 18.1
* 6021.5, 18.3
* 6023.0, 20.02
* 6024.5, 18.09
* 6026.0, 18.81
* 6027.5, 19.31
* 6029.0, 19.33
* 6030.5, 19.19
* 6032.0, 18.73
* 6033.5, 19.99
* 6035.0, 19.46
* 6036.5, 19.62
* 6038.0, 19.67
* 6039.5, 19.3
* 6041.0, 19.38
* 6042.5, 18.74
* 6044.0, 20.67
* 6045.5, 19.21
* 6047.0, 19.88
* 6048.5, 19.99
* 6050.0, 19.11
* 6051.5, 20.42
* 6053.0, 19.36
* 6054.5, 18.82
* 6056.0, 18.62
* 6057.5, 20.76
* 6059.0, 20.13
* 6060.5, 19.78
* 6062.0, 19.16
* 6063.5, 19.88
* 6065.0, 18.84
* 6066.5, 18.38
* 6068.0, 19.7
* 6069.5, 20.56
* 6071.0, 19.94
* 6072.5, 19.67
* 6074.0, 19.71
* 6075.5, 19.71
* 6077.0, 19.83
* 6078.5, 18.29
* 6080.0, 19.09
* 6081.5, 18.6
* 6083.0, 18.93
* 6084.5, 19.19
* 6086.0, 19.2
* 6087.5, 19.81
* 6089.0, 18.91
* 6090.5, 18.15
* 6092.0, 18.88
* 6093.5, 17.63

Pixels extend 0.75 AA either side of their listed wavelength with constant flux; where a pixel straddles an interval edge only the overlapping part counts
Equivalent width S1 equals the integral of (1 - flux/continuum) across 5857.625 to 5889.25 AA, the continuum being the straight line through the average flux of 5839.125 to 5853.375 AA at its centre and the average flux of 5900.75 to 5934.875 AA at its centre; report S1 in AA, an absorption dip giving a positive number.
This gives 0.6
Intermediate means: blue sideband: 19.6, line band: 19.1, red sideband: 19.5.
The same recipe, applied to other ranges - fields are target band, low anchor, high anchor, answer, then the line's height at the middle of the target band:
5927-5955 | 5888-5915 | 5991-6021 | -2.89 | 17.8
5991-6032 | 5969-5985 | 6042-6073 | 0.73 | 19.4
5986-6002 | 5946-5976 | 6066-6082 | 0.10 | 19.5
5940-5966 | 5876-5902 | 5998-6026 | -2.43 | 17.9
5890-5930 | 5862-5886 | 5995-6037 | 2.57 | 19.5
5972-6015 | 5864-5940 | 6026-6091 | -0.25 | 19.1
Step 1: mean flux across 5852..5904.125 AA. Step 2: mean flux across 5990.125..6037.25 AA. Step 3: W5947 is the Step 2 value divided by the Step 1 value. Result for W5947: 1.1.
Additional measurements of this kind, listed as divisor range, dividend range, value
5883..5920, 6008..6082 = 1.10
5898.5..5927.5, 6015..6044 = 0.98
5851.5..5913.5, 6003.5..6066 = 1.05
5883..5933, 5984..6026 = 1.05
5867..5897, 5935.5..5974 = 1.12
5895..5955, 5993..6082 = 1.01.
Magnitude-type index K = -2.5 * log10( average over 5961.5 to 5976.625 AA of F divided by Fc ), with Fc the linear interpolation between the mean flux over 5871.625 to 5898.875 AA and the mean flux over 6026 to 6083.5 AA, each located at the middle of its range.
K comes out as -0.08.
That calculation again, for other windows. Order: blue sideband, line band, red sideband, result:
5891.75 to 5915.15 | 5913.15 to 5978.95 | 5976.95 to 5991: -0.06 mag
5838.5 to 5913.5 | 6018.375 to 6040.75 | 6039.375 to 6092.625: 0.01 mag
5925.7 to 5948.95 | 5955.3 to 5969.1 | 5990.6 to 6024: 0.00 mag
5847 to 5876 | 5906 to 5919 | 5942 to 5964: 0.00 mag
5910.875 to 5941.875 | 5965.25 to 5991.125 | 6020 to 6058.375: 0.02 mag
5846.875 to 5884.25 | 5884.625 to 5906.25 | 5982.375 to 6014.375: 0.18 mag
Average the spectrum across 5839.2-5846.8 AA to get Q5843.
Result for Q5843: 19.8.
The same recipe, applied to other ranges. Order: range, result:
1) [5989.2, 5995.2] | 19.6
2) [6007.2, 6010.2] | 18.3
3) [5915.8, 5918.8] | 19.4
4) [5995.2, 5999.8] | 19.2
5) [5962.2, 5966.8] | 20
